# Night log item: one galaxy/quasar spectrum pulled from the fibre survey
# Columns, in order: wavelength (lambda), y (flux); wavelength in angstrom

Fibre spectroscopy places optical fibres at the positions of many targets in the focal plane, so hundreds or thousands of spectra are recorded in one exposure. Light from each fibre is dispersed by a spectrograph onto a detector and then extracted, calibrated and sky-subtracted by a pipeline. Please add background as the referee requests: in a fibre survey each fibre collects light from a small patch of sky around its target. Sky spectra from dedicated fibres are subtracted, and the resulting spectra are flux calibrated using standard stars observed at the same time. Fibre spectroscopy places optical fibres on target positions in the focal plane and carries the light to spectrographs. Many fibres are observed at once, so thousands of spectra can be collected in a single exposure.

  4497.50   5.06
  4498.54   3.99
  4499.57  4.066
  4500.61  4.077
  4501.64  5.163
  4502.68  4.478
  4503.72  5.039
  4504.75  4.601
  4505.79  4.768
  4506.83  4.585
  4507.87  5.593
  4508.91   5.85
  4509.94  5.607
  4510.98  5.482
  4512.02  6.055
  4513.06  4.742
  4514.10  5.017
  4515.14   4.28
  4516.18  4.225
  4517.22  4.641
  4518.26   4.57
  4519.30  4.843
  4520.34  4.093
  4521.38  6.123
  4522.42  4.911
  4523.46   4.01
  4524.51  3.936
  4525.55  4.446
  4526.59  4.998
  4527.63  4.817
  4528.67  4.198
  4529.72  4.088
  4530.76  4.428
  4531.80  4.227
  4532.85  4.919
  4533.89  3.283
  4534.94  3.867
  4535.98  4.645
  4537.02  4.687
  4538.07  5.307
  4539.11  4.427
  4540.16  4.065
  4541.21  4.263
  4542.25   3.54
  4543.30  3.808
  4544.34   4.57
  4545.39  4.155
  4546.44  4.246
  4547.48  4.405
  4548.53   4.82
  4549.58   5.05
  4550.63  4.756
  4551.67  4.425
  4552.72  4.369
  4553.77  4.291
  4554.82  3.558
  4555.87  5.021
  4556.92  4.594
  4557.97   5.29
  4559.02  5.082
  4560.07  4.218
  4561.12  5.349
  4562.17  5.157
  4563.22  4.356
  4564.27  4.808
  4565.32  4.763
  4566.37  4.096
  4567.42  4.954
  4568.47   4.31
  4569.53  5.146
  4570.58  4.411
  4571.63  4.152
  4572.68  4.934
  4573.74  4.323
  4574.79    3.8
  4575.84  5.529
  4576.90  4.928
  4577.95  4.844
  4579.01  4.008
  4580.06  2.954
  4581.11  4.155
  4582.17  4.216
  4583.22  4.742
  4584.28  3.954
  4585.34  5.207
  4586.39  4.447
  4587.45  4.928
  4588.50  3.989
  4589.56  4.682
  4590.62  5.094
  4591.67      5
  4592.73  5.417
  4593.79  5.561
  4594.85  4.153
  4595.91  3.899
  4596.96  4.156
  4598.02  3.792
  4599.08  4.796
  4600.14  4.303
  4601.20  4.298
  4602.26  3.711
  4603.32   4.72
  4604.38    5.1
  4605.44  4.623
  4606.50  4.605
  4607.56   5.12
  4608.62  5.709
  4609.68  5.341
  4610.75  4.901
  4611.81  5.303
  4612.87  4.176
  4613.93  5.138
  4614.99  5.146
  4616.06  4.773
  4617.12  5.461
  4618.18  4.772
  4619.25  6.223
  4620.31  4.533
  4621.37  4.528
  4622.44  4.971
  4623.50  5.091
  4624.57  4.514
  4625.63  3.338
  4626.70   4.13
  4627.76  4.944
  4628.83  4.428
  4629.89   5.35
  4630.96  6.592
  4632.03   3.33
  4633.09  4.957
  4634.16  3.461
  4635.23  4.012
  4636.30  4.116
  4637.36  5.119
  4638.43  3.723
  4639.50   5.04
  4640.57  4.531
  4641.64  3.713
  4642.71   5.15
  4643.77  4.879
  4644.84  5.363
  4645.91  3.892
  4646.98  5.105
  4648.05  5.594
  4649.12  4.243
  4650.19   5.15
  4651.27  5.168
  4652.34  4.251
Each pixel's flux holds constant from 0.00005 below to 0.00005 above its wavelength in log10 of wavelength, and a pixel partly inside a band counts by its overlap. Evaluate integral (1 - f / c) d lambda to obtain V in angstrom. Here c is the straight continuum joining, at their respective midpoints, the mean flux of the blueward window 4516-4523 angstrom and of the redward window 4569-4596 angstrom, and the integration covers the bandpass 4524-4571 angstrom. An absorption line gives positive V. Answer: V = 1.99 angstrom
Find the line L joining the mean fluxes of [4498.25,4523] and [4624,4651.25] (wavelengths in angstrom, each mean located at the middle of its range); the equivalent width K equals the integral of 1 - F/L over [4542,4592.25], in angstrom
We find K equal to 2.3 angstrom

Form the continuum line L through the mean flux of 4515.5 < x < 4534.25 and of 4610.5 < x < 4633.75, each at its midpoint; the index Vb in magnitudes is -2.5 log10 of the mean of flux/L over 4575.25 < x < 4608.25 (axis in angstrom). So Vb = 0.04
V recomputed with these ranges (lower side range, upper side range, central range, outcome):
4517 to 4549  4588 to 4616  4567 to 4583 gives 0.6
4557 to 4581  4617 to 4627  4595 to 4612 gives 0.2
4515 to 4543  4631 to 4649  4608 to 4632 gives -2.2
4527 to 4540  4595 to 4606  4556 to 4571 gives -1.3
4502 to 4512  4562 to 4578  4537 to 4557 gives 1.7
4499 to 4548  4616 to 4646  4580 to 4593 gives 0.2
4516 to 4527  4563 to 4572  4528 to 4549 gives 1.4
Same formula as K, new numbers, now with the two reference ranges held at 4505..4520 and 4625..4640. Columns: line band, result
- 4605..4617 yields -1.2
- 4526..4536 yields 1.2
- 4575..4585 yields 0.7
